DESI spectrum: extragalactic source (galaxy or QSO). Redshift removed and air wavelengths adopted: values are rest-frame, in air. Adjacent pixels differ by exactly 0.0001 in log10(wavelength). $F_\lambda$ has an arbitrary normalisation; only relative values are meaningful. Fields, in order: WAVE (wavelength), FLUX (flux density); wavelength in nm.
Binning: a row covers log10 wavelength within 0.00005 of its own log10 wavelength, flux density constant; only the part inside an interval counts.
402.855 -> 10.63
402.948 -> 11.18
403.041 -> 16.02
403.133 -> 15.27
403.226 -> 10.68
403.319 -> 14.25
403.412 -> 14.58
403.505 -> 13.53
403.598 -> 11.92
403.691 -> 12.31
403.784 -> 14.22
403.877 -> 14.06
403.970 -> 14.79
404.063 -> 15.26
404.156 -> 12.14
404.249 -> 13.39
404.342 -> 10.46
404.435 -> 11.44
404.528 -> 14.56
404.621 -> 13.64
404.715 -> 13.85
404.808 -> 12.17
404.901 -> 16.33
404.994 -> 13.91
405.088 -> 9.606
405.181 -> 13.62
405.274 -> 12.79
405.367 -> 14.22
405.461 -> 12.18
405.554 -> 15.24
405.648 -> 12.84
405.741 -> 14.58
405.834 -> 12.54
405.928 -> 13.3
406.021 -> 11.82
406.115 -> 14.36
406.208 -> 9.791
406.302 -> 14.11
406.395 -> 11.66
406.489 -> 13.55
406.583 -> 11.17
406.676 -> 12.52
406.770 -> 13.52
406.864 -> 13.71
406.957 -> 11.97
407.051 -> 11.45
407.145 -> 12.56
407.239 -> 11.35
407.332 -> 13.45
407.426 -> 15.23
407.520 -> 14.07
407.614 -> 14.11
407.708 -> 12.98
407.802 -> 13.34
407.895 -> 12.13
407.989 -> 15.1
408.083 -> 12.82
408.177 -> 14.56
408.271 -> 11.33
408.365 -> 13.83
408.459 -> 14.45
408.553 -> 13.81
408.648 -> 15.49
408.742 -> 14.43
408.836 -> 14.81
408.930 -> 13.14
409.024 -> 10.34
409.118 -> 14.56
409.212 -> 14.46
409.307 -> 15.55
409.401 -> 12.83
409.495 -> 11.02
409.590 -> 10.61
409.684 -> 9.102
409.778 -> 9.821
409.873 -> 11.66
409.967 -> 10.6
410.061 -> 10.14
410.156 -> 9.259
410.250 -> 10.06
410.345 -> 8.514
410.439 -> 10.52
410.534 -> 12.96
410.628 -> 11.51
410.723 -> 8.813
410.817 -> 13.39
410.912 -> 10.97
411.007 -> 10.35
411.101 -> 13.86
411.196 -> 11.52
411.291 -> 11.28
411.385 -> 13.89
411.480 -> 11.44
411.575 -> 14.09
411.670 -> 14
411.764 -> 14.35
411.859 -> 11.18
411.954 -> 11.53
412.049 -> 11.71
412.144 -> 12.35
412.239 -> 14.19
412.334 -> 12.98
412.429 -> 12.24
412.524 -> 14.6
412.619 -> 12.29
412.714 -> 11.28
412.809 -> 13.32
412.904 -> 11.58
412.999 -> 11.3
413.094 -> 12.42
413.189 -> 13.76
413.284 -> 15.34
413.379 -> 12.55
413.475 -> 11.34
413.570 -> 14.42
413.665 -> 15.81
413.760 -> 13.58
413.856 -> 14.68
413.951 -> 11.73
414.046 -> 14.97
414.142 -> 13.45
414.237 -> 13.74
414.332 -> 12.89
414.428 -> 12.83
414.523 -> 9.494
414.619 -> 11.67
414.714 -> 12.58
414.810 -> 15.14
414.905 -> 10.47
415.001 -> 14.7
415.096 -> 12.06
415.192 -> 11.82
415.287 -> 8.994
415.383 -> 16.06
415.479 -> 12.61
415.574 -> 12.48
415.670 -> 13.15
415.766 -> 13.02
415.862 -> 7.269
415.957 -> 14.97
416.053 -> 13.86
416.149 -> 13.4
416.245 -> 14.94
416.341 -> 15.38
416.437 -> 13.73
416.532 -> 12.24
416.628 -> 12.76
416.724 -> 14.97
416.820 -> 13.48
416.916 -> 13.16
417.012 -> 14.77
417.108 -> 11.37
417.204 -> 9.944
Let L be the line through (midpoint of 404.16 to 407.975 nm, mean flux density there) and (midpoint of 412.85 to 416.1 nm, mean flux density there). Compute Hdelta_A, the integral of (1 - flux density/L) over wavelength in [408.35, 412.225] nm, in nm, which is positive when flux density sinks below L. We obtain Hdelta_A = 0.23 nm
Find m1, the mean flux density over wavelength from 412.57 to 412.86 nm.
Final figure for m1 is 12.3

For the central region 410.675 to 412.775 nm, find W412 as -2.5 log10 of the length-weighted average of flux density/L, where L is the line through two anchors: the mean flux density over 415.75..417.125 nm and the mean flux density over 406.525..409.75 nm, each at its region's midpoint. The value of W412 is 0.07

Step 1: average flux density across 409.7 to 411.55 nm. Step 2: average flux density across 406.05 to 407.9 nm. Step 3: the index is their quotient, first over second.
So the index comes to 0.9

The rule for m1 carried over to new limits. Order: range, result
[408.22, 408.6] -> 13.4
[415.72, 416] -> 11.7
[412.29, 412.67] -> 13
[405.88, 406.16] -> 13.1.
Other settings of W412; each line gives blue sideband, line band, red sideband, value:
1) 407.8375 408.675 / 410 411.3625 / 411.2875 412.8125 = 0.19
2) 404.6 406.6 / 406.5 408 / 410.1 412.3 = -0.03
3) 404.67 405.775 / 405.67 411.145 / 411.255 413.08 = 0.05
